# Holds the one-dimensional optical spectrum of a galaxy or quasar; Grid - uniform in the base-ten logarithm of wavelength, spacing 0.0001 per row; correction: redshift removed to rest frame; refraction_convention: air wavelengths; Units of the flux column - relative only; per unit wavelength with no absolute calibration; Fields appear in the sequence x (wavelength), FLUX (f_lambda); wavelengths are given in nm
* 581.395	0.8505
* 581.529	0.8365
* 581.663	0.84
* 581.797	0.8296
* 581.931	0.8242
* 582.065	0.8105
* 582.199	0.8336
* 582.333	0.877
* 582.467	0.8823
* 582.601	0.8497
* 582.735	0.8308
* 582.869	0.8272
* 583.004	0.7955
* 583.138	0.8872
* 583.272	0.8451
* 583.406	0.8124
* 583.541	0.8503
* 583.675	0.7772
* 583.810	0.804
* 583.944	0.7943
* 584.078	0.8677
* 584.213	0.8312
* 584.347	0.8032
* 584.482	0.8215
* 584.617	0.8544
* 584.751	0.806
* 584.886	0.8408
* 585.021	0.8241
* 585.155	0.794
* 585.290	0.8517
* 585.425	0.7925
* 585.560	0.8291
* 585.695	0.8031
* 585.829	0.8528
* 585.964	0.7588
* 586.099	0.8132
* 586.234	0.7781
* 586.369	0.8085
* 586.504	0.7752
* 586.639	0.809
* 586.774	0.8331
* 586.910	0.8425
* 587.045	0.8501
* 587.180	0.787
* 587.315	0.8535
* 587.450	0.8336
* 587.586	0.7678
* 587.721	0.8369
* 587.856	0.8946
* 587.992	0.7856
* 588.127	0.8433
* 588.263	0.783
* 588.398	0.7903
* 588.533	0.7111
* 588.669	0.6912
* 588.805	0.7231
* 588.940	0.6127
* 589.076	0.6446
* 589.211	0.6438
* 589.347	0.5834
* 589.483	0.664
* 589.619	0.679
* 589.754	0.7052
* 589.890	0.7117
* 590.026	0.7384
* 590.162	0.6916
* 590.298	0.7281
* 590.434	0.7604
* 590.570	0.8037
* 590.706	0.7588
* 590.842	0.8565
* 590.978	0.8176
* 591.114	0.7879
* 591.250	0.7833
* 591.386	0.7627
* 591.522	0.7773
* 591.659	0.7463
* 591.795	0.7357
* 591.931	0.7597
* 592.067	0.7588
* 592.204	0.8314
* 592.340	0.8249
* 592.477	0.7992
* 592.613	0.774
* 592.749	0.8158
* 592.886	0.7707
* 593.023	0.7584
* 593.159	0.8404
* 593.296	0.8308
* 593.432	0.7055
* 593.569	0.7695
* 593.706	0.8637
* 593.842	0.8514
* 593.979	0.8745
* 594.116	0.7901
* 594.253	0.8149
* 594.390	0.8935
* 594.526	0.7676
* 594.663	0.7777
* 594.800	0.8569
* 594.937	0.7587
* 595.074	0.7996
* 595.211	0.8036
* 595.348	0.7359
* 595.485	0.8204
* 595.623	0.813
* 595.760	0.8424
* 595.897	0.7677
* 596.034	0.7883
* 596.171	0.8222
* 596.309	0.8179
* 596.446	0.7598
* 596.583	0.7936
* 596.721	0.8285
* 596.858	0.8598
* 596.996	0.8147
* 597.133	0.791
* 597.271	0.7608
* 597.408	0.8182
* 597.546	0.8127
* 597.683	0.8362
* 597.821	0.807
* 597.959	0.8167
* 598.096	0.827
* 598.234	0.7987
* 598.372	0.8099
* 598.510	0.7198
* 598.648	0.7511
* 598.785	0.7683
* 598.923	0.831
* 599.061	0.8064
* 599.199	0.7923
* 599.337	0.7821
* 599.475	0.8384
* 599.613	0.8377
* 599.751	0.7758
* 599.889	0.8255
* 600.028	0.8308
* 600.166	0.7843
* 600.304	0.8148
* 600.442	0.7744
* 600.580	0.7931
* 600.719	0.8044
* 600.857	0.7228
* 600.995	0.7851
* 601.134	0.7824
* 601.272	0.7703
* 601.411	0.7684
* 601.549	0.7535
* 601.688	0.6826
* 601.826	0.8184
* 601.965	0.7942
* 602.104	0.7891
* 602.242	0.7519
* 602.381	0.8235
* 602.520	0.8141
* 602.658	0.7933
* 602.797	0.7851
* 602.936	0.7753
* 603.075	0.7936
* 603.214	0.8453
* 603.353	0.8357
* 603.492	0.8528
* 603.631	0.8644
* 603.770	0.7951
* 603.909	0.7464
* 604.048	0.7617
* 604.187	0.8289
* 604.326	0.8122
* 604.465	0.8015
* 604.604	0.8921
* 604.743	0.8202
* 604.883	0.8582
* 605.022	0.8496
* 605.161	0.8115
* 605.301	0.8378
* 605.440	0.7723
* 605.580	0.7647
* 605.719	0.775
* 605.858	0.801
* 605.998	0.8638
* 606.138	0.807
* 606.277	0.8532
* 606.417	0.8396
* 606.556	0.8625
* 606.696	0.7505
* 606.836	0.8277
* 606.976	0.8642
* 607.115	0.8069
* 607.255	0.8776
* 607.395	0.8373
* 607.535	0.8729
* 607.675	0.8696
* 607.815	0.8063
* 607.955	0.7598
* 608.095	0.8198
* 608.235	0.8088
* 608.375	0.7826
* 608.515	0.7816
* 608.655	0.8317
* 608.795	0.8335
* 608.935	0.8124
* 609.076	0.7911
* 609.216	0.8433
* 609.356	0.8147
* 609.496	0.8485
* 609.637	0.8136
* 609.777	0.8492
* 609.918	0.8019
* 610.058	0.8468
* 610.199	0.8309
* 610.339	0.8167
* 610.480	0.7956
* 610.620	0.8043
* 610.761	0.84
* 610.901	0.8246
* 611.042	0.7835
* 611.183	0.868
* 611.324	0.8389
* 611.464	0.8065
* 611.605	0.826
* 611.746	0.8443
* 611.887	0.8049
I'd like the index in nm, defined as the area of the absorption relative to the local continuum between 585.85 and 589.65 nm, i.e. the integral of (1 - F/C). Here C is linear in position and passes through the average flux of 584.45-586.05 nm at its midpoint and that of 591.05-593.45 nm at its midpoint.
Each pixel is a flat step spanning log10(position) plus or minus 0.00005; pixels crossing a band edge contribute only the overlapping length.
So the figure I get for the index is 0.19 nm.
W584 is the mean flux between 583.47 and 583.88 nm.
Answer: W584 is 0.81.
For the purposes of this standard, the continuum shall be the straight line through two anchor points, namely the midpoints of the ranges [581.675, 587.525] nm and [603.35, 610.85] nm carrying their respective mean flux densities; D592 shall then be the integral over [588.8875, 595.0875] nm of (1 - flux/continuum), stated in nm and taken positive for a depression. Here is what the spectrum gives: 0.42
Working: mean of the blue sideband 0.824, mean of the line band 0.767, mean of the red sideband 0.821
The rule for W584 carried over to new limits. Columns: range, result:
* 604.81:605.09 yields 0.852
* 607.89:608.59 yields 0.791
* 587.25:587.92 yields 0.837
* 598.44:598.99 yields 0.768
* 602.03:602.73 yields 0.795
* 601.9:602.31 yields 0.779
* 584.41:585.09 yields 0.829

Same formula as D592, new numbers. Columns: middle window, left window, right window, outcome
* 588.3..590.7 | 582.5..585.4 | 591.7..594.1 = 0.32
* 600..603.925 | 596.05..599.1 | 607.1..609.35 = 0.09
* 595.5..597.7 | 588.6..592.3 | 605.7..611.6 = -0.13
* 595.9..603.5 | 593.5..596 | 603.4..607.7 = 0.19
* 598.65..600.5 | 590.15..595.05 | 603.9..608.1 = 0.01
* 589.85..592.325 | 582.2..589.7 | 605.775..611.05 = 0.10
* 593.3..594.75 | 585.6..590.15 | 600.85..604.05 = -0.07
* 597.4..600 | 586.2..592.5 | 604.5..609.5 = -0.02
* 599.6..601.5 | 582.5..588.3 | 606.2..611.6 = 0.08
